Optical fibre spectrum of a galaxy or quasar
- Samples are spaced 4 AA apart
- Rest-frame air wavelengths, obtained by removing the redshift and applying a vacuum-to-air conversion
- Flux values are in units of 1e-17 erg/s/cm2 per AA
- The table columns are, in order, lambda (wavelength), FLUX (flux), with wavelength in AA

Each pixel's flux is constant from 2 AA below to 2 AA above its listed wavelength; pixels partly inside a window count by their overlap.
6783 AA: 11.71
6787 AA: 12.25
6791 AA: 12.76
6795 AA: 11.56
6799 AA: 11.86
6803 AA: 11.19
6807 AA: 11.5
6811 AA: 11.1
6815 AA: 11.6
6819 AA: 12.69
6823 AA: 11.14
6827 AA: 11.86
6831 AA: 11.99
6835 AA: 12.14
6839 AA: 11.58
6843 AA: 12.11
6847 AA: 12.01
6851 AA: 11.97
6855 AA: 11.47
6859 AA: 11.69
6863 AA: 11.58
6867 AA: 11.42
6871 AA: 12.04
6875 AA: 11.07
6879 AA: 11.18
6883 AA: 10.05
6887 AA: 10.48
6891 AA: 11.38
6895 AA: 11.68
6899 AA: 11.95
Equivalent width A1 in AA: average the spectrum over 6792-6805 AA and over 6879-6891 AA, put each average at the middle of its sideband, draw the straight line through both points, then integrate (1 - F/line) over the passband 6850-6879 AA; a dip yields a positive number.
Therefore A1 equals -1.9 AA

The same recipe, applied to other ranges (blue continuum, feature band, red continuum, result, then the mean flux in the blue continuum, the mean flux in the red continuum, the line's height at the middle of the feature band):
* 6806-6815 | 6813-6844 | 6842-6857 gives -0.78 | 11.3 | 11.9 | 11.6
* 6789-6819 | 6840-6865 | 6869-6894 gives -1.08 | 11.7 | 11.1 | 11.3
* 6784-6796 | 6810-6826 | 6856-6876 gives 0.39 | 12.2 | 11.6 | 12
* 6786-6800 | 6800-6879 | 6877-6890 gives -2.37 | 12.1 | 10.6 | 11.4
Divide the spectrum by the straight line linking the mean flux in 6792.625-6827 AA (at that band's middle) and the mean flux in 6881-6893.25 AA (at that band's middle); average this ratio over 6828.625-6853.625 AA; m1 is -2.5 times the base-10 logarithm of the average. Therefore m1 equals -0.068 mag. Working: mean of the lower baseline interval 11.6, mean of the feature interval 12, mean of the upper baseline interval 10.7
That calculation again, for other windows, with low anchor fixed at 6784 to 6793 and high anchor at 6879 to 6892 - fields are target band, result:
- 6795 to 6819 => 0.05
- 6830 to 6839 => -0.04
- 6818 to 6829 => 0.00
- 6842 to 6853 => -0.06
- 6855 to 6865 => -0.05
